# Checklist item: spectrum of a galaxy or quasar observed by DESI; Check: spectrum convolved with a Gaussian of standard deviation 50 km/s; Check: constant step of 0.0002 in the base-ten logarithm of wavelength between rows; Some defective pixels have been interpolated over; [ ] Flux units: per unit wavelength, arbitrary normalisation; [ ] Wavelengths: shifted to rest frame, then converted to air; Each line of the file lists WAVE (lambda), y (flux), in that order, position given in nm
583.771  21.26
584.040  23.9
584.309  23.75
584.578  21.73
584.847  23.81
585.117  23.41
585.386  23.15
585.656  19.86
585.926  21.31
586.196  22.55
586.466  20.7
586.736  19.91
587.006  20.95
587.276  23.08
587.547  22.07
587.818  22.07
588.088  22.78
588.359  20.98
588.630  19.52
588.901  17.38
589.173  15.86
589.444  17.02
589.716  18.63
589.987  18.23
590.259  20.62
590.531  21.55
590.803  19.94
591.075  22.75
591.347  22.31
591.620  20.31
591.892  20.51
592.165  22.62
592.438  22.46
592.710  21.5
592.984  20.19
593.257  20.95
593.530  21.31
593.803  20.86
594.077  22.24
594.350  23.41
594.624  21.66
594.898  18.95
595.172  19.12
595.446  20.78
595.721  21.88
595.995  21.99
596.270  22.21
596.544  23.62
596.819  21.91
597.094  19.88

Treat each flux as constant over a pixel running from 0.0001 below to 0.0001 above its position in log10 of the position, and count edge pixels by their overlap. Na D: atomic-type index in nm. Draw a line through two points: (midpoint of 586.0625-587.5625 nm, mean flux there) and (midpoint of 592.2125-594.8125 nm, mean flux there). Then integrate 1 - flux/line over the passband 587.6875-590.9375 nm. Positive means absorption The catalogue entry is 0.30 nm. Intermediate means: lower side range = 21.5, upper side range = 21.6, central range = 19.5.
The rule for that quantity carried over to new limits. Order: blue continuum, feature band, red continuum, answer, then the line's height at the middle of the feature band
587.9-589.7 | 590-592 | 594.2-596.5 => -0.120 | 19.8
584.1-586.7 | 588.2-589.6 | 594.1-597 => 0.239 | 22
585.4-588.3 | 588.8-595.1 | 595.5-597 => 0.404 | 21.9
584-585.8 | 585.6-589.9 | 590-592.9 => 0.359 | 22.1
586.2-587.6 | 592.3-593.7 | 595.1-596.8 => 0.022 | 21.6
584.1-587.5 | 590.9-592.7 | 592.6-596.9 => -0.012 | 21.6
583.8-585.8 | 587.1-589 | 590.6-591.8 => 0.071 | 22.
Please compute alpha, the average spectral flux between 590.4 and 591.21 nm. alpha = 21.4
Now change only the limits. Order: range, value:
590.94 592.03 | 21.5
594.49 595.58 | 20.1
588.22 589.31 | 18.4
